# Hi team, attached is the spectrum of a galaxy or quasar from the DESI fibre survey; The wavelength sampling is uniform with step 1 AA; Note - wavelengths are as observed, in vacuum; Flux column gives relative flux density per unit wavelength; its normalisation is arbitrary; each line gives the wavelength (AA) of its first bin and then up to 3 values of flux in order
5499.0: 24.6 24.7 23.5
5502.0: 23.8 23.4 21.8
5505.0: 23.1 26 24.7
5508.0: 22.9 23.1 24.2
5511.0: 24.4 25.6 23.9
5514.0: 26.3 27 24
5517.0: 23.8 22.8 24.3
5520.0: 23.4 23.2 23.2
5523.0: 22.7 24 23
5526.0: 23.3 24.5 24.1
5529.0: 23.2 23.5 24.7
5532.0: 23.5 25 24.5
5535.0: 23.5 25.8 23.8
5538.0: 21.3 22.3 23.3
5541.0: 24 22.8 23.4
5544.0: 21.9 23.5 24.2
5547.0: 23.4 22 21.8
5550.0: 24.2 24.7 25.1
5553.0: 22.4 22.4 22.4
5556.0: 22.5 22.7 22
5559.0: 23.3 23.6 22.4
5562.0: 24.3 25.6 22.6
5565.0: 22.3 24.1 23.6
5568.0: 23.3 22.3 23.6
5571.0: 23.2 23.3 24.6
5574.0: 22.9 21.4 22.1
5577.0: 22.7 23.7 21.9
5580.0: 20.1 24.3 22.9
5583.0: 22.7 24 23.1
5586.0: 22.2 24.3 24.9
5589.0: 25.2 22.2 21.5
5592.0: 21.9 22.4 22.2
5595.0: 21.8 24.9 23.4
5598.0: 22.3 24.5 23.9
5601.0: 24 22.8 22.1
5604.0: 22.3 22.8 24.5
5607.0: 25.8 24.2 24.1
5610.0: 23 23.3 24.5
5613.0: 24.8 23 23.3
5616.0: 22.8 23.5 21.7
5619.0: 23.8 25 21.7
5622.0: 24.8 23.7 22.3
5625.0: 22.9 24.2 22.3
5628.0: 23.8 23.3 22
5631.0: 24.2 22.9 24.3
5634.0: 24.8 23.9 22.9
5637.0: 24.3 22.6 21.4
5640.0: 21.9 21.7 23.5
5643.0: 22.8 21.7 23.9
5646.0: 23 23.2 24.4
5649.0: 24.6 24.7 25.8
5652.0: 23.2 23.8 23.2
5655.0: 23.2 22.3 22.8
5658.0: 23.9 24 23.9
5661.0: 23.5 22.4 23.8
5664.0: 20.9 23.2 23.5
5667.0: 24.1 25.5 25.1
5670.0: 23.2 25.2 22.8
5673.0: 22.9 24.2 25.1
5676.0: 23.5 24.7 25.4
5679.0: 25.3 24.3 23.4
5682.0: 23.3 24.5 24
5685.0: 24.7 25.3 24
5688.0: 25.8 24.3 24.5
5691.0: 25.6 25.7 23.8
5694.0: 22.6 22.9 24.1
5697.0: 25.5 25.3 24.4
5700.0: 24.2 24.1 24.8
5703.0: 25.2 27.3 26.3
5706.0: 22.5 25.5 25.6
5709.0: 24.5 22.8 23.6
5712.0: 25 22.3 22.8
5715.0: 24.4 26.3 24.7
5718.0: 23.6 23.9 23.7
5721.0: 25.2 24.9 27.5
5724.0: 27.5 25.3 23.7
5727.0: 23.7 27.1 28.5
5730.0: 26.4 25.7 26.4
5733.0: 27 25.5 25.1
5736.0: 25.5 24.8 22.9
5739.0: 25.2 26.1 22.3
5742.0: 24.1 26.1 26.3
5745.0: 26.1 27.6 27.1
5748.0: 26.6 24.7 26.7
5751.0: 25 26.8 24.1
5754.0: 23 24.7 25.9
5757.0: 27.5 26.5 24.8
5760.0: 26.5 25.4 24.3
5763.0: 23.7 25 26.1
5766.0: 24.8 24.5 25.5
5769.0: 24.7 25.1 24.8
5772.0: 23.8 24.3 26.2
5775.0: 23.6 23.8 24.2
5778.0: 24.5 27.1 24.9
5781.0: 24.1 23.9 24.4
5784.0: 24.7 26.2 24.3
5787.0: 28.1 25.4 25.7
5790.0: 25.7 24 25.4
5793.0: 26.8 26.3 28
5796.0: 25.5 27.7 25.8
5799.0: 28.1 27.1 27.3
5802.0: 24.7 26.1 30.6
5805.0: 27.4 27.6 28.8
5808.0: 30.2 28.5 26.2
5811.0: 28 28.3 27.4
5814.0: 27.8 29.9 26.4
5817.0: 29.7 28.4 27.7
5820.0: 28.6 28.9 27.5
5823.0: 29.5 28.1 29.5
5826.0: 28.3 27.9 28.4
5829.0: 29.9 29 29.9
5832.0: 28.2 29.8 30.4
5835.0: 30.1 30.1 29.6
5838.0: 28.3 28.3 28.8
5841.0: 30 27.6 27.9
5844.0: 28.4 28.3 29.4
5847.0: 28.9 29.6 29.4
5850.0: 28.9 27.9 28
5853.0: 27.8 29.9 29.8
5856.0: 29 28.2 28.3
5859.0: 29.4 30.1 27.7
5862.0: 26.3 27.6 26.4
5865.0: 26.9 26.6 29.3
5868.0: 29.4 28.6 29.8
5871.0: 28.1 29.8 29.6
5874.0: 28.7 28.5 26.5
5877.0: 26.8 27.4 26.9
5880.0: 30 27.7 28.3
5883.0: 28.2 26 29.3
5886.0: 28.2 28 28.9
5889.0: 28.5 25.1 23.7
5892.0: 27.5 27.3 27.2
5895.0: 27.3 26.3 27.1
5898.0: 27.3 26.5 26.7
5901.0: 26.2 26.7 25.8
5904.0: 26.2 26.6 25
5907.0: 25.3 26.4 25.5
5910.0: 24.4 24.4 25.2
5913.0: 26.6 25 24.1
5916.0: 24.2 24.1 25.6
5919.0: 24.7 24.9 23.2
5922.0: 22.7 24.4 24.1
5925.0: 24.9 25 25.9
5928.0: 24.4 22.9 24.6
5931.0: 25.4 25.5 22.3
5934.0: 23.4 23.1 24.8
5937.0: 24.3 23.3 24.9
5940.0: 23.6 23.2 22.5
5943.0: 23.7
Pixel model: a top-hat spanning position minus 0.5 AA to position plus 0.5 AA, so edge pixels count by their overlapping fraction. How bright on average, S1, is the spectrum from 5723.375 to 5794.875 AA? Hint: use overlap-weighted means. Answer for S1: 25.4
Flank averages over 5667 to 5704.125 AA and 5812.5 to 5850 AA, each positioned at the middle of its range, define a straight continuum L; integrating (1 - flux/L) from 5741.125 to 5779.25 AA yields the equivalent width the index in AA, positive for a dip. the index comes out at 2.0 AA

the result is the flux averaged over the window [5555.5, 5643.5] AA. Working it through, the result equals 23.2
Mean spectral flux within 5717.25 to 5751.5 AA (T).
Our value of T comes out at 25.5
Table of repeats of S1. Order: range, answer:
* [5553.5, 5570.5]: 23.1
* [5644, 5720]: 24.1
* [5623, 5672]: 23.4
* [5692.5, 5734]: 24.9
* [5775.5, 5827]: 26.9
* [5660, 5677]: 23.7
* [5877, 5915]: 26.7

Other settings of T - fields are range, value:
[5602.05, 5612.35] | 23.6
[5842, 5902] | 28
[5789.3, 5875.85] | 28.2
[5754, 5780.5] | 25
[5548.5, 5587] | 23.1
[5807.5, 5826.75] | 28.4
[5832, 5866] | 28.7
